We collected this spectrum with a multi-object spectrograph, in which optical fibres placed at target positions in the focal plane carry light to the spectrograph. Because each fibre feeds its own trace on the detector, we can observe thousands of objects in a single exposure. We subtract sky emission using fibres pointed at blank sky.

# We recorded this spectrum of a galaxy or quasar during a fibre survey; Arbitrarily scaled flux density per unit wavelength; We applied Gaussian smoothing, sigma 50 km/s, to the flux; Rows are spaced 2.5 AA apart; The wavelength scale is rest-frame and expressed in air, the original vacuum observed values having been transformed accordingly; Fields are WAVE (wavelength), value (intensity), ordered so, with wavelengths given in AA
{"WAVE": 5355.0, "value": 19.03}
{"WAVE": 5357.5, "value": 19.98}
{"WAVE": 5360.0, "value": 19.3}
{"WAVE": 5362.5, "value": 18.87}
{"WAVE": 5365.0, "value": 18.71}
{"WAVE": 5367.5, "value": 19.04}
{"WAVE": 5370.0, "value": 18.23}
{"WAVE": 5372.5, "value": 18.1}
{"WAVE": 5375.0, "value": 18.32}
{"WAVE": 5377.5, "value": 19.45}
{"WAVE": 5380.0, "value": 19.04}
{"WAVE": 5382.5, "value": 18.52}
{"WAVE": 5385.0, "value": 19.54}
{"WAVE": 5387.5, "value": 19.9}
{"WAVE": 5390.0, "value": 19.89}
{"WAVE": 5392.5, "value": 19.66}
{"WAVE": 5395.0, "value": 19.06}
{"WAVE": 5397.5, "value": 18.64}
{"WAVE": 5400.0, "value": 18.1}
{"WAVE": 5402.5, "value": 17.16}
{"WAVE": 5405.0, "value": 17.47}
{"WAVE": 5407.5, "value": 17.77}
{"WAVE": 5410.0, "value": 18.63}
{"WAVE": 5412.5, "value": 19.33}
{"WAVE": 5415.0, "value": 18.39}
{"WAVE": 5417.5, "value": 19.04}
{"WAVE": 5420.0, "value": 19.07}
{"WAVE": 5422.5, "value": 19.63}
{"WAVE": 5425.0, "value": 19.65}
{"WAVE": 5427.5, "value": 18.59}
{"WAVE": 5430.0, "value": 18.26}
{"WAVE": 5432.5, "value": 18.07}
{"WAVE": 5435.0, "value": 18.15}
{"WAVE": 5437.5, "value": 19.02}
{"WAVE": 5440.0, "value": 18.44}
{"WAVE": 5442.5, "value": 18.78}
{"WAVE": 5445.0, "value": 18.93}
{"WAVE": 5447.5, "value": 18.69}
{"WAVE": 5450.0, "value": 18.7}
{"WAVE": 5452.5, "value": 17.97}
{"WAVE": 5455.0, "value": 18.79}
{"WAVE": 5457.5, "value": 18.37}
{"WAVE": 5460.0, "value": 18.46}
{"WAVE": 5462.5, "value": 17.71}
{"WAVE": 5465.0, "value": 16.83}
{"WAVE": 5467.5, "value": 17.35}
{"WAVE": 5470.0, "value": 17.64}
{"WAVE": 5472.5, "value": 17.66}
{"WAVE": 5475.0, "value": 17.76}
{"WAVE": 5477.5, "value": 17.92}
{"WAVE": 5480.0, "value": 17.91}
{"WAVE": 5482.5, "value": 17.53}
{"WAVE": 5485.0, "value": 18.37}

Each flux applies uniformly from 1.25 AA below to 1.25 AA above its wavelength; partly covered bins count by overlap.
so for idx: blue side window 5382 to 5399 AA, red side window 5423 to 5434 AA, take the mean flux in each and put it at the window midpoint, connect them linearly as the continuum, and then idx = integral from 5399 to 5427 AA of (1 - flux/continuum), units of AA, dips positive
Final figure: 0.6 AA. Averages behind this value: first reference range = 19.3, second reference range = 18.7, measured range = 18.6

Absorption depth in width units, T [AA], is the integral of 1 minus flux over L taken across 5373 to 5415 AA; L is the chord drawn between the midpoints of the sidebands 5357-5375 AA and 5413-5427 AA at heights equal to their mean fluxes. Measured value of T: 0.5 AA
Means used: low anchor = 18.8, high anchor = 19.1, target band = 18.8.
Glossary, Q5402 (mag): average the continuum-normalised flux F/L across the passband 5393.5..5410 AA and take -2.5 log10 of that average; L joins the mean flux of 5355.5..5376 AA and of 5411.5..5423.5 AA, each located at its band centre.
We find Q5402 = 0.05 mag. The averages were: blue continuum 18.8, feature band 18.1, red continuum 19.1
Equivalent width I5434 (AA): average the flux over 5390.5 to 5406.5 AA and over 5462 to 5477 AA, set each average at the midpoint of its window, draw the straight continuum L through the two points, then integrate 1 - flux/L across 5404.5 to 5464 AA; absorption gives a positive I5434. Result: -2.1 AA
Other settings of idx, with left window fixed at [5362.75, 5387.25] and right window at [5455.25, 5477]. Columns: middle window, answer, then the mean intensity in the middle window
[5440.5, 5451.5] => -0.4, 18.7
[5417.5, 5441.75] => -0.8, 18.8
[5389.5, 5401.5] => -0.3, 19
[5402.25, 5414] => 0.2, 18.2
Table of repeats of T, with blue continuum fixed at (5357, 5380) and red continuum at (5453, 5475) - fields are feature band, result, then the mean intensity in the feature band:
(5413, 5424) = -0.4 AA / 19.1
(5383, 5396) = -0.6 AA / 19.6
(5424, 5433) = -0.2 AA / 18.7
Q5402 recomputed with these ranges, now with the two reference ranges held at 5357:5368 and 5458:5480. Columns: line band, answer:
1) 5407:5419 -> -0.014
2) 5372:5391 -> -0.014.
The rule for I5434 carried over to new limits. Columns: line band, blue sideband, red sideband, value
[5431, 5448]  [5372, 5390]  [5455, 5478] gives -0.3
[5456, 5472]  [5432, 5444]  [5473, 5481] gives 0.3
